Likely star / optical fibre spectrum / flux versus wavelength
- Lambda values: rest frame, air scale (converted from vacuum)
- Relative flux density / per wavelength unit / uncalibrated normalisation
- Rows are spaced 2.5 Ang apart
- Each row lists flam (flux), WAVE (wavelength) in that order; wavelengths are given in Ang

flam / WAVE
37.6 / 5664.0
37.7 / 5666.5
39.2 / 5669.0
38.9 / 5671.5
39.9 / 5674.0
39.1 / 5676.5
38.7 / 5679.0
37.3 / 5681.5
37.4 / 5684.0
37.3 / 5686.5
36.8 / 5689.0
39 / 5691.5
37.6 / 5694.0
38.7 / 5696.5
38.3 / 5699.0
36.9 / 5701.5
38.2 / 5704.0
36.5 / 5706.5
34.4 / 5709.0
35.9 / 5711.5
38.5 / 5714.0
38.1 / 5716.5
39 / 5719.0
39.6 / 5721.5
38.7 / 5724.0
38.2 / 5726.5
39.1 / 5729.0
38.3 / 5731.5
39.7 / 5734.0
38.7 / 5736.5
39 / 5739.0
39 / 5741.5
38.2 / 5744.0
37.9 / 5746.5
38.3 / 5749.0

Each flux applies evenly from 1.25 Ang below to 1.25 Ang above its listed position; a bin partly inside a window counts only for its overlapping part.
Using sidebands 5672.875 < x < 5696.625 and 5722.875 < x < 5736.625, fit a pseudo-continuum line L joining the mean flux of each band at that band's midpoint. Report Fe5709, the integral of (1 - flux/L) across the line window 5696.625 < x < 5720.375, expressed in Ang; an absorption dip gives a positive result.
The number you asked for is 0.7 Ang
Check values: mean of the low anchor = 38.1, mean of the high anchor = 38.8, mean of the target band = 37.4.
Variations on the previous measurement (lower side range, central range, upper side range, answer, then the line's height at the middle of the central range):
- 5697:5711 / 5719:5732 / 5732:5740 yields -0.16 Ang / 38.4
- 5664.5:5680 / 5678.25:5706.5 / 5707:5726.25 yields 0.43 Ang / 38.3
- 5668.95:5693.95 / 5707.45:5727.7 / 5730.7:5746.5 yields 0.42 Ang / 38.6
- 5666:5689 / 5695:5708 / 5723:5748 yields 0.28 Ang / 38.5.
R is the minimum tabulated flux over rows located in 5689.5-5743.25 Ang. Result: 34.4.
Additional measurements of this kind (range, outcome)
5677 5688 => 37.3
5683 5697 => 36.8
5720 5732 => 38.2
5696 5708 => 36.5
